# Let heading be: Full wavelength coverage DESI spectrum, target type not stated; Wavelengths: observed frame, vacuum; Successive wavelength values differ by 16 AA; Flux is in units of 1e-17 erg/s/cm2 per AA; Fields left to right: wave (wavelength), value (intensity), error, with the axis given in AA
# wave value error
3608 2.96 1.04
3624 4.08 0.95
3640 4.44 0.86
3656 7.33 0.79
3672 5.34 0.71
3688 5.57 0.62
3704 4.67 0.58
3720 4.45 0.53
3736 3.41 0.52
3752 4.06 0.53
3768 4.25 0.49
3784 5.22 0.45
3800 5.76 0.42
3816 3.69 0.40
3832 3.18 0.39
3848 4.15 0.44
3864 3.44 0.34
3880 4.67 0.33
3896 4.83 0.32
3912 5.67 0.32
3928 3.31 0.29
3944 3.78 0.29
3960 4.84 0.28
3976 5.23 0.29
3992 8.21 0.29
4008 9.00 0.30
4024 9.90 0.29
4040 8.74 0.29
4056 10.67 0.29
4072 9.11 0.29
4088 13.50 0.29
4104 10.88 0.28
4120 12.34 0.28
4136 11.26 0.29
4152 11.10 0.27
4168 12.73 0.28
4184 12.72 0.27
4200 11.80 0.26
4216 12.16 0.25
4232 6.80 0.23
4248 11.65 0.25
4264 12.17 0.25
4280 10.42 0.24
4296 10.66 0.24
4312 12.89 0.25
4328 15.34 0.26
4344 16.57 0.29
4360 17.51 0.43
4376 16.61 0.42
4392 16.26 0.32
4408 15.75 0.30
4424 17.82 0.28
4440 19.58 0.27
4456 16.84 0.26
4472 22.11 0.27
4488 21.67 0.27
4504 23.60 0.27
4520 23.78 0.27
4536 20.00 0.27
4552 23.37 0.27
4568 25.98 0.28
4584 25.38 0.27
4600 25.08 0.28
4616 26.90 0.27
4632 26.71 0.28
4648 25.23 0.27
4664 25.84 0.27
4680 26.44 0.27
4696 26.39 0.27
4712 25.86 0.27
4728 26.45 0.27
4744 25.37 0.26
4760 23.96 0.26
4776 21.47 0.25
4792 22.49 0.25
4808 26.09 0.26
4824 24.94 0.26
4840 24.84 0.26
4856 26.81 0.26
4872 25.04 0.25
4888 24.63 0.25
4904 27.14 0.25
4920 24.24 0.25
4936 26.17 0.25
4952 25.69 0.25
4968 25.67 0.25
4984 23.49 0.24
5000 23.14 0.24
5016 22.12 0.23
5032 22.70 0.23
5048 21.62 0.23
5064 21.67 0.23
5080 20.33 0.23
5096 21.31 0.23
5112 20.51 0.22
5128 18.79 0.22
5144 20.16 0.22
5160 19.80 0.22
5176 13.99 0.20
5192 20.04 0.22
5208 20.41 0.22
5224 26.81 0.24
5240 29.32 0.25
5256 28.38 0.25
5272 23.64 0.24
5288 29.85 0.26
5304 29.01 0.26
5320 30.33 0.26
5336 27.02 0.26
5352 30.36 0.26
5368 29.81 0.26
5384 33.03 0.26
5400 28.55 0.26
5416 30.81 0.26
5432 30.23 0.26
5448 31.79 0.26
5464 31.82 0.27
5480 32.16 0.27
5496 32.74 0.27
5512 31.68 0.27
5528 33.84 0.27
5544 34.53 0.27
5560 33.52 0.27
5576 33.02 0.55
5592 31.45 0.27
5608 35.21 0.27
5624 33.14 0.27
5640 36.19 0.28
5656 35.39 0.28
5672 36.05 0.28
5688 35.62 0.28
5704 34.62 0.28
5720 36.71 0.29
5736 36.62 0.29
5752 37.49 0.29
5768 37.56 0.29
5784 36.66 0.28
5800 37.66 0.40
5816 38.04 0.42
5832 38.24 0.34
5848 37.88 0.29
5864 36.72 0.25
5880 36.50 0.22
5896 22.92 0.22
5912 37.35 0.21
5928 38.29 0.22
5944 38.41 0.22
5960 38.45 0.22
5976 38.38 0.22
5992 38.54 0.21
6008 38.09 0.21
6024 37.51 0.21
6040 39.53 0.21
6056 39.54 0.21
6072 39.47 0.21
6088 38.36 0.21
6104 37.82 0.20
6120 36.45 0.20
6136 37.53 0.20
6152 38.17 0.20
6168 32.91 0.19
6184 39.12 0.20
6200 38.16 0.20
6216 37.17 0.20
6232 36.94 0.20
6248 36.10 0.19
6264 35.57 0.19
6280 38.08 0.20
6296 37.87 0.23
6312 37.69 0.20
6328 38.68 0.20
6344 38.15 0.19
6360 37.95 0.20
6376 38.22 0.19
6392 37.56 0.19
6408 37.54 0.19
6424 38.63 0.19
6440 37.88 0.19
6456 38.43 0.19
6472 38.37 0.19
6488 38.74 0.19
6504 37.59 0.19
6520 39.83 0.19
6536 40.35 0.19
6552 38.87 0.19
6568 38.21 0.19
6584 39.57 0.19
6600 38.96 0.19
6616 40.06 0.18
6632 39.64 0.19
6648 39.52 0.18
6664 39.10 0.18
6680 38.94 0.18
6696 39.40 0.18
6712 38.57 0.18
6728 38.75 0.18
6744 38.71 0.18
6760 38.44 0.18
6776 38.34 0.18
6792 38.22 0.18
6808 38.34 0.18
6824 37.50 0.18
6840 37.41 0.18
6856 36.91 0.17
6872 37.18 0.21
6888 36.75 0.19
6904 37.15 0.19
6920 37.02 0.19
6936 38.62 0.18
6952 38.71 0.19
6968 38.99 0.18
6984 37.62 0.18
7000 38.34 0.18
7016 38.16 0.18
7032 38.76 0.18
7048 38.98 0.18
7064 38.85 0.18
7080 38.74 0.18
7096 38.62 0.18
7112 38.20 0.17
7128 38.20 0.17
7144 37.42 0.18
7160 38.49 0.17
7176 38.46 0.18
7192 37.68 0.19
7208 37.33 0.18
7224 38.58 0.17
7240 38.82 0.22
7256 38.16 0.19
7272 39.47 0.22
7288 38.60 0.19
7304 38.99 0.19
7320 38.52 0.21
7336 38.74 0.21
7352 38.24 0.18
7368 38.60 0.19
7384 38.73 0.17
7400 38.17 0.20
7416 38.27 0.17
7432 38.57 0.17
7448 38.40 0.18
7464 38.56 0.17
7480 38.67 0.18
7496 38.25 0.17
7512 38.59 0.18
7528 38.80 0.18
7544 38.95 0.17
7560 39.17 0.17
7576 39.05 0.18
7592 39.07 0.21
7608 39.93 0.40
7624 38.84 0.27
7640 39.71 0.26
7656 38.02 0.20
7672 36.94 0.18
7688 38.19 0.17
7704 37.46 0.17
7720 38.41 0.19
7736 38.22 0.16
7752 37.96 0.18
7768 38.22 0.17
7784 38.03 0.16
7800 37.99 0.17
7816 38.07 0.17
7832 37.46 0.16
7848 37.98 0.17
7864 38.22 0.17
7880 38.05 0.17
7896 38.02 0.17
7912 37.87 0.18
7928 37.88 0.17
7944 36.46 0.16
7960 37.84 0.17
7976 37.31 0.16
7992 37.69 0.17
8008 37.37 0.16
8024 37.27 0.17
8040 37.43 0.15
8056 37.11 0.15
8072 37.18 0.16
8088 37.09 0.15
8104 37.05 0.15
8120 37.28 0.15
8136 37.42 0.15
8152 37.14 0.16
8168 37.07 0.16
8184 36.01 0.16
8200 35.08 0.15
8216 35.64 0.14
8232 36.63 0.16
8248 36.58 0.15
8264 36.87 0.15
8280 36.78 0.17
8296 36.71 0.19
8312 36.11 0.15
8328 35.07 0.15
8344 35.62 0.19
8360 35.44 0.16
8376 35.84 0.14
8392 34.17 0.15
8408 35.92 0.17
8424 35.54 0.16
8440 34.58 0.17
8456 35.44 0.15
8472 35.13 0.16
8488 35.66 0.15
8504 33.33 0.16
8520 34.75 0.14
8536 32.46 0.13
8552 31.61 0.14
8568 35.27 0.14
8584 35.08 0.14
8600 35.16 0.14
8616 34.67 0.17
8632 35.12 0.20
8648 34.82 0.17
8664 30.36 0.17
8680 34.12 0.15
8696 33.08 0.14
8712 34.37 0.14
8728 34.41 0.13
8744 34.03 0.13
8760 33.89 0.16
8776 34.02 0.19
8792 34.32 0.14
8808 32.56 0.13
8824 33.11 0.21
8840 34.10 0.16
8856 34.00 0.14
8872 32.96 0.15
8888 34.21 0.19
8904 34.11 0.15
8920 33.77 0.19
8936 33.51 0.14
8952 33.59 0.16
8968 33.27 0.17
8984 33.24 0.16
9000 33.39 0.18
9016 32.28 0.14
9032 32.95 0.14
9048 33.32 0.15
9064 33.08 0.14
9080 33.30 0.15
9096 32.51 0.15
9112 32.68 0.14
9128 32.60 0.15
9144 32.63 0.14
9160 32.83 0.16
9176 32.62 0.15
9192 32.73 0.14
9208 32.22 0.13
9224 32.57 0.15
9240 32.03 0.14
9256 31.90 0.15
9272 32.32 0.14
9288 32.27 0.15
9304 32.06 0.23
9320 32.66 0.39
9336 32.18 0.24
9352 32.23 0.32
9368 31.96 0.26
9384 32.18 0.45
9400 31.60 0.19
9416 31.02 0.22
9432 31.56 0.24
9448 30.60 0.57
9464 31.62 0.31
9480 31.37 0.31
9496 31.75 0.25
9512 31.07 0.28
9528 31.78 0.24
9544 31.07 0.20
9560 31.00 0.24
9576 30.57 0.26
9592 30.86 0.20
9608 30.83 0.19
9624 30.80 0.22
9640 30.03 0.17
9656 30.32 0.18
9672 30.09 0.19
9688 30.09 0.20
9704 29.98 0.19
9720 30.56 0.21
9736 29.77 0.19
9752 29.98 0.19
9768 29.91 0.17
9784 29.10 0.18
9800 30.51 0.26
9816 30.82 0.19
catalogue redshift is 0.00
